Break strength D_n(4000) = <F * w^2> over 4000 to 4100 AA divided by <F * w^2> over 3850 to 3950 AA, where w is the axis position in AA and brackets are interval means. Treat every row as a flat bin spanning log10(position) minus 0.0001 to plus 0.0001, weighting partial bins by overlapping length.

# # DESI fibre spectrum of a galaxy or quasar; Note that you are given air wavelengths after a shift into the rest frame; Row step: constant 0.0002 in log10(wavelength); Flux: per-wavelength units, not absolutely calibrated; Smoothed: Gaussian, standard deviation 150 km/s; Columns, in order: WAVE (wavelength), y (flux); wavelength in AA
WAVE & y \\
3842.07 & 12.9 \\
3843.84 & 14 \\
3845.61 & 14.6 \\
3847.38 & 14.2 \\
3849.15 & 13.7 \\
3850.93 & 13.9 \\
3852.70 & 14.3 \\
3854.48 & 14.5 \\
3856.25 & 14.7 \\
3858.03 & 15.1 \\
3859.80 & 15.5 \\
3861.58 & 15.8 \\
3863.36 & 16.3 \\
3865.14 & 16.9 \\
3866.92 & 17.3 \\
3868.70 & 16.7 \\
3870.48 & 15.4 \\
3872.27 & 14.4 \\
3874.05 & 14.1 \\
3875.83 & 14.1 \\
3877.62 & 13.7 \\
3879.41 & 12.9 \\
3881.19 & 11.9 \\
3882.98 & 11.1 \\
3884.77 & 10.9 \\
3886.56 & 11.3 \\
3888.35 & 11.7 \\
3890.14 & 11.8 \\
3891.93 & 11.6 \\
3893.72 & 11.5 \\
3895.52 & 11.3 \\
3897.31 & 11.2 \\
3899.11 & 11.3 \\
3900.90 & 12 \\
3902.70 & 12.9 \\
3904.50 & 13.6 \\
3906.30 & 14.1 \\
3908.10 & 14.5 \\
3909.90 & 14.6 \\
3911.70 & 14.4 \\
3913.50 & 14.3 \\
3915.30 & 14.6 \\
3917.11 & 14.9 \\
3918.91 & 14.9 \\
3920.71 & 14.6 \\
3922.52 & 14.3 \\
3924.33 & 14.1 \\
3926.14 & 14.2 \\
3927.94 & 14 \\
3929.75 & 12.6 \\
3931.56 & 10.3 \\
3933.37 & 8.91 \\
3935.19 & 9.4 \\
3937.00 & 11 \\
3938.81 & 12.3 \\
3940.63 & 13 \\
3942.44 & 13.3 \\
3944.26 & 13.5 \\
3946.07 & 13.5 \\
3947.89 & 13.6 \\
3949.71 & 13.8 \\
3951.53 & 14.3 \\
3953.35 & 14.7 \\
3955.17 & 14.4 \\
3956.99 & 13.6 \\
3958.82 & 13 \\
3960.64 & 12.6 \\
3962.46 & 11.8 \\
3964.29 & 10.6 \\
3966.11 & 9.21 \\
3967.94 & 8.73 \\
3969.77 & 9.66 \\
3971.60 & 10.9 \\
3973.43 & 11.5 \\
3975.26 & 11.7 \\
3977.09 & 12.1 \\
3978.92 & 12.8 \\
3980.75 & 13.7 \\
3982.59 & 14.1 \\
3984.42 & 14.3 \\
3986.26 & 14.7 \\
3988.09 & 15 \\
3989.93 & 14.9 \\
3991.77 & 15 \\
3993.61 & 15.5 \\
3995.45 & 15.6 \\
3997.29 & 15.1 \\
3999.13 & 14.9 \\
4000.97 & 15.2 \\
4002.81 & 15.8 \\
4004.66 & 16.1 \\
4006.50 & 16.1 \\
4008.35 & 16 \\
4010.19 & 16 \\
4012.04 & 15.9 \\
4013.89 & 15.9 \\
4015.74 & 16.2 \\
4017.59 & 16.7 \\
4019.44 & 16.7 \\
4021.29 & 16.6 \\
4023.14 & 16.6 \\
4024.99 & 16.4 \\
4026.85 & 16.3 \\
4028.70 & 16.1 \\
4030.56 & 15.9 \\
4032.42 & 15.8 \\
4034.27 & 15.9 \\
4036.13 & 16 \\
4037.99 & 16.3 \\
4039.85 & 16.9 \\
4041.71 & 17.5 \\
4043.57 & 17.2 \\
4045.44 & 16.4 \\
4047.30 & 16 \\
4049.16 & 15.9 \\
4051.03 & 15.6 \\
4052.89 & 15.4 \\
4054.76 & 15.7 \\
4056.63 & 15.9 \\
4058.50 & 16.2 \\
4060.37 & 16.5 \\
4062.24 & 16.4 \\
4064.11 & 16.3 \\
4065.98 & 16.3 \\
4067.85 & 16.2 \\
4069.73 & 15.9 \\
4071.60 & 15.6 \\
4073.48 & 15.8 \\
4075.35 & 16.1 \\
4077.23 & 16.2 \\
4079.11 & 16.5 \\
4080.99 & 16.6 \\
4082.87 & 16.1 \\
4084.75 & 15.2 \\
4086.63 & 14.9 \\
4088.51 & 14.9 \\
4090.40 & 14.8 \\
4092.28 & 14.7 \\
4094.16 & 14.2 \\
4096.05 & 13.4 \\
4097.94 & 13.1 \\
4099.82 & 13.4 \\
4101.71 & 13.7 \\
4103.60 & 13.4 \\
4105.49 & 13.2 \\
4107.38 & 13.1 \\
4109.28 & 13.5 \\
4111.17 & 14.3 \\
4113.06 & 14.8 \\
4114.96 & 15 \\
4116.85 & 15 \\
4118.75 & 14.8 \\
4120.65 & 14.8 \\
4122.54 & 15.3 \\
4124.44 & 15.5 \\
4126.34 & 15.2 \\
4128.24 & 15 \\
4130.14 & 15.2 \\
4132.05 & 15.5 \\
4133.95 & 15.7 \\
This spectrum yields 1.3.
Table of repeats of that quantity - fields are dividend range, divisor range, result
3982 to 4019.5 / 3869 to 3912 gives 1.28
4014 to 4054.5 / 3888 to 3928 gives 1.30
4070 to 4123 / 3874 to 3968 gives 1.26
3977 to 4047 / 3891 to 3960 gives 1.25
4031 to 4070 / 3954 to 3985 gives 1.40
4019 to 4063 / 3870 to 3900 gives 1.43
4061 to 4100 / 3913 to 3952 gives 1.26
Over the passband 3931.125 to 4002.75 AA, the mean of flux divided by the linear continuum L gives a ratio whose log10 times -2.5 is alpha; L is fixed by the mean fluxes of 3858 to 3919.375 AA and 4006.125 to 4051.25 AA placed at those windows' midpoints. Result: 0.17 mag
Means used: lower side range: 13.6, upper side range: 16.3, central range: 12.9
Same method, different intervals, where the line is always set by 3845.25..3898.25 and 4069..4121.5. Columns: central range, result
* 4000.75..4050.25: -0.13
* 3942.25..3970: 0.13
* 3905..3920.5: -0.05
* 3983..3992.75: -0.04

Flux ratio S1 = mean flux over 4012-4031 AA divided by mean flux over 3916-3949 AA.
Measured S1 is 1.26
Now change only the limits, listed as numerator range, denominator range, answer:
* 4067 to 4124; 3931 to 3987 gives 1.21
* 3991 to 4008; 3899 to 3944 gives 1.18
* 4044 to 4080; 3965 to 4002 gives 1.21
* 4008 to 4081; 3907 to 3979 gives 1.27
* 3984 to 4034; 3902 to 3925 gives 1.10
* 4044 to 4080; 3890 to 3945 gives 1.25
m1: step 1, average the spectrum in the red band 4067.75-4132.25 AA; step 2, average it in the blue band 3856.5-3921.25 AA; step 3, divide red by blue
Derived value 1.08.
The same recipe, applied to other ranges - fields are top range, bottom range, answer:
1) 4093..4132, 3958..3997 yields 1.12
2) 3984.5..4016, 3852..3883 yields 1.05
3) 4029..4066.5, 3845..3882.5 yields 1.10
